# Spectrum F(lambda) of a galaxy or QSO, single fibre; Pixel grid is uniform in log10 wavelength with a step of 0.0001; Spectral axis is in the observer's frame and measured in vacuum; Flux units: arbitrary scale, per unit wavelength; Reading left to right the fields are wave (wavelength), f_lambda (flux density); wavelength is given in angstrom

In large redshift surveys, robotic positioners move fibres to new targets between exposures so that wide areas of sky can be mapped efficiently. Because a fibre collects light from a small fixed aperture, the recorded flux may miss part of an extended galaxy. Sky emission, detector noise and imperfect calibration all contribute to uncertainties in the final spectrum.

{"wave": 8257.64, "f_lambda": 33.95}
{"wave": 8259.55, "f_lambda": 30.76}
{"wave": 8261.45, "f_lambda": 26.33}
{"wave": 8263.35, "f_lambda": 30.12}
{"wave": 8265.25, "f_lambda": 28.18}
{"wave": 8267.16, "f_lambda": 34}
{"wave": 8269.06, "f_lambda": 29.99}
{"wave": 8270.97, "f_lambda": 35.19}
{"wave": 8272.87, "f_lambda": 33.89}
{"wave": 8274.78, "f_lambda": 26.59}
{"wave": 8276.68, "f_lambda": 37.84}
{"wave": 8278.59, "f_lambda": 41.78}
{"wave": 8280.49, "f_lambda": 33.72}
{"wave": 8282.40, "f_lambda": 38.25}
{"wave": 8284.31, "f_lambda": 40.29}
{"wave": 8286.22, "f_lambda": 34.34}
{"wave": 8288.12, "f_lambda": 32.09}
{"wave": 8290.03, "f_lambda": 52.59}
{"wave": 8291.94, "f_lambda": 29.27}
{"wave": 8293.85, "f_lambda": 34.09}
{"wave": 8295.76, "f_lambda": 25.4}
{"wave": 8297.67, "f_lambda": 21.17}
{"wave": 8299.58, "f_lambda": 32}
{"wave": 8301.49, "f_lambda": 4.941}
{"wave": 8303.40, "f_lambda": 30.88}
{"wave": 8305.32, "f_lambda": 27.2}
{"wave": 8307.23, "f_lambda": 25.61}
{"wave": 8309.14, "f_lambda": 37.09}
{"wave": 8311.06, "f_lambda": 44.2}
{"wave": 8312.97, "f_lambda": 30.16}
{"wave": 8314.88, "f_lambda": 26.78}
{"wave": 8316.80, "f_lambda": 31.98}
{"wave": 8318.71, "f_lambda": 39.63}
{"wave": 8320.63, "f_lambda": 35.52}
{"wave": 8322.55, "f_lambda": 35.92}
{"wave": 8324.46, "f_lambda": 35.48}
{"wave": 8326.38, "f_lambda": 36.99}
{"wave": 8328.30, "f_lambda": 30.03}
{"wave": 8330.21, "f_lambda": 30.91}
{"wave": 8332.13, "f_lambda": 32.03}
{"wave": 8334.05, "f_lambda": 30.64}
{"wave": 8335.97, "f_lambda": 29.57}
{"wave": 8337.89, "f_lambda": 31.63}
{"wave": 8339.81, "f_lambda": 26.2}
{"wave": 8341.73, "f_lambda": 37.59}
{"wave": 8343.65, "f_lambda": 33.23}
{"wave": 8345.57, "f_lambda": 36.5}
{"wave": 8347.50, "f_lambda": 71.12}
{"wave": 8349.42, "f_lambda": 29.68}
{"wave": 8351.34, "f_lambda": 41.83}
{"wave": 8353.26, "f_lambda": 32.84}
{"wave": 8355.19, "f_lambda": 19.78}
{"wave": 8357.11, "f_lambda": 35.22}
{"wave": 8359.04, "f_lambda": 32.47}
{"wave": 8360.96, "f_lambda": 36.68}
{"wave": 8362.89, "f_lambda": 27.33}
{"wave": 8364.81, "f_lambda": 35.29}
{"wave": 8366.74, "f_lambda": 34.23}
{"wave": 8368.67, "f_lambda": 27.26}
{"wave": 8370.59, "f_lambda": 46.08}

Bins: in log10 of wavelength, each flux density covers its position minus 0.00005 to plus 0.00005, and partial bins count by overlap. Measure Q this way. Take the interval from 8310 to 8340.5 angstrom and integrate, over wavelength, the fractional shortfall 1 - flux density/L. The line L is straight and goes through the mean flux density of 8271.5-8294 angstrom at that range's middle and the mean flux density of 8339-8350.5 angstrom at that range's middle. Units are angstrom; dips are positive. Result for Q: 4.2 angstrom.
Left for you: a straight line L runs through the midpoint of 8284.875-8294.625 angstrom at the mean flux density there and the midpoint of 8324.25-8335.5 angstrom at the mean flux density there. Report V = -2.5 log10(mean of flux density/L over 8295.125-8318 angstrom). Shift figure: 0.22 mag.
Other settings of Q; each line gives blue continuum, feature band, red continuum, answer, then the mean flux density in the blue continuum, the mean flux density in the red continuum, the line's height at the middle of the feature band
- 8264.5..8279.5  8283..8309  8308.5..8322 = 3.00 angstrom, 33.5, 35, 34.3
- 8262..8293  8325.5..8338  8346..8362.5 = 1.62 angstrom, 34.8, 37.1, 36.4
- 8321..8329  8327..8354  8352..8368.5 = -1.60 angstrom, 34.8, 31.7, 33.4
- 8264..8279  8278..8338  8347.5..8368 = 1.85 angstrom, 33.1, 34.3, 33.6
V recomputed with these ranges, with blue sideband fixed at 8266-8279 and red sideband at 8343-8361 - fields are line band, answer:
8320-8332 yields 0.06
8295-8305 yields 0.45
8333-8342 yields 0.19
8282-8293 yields -0.10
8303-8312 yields 0.07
